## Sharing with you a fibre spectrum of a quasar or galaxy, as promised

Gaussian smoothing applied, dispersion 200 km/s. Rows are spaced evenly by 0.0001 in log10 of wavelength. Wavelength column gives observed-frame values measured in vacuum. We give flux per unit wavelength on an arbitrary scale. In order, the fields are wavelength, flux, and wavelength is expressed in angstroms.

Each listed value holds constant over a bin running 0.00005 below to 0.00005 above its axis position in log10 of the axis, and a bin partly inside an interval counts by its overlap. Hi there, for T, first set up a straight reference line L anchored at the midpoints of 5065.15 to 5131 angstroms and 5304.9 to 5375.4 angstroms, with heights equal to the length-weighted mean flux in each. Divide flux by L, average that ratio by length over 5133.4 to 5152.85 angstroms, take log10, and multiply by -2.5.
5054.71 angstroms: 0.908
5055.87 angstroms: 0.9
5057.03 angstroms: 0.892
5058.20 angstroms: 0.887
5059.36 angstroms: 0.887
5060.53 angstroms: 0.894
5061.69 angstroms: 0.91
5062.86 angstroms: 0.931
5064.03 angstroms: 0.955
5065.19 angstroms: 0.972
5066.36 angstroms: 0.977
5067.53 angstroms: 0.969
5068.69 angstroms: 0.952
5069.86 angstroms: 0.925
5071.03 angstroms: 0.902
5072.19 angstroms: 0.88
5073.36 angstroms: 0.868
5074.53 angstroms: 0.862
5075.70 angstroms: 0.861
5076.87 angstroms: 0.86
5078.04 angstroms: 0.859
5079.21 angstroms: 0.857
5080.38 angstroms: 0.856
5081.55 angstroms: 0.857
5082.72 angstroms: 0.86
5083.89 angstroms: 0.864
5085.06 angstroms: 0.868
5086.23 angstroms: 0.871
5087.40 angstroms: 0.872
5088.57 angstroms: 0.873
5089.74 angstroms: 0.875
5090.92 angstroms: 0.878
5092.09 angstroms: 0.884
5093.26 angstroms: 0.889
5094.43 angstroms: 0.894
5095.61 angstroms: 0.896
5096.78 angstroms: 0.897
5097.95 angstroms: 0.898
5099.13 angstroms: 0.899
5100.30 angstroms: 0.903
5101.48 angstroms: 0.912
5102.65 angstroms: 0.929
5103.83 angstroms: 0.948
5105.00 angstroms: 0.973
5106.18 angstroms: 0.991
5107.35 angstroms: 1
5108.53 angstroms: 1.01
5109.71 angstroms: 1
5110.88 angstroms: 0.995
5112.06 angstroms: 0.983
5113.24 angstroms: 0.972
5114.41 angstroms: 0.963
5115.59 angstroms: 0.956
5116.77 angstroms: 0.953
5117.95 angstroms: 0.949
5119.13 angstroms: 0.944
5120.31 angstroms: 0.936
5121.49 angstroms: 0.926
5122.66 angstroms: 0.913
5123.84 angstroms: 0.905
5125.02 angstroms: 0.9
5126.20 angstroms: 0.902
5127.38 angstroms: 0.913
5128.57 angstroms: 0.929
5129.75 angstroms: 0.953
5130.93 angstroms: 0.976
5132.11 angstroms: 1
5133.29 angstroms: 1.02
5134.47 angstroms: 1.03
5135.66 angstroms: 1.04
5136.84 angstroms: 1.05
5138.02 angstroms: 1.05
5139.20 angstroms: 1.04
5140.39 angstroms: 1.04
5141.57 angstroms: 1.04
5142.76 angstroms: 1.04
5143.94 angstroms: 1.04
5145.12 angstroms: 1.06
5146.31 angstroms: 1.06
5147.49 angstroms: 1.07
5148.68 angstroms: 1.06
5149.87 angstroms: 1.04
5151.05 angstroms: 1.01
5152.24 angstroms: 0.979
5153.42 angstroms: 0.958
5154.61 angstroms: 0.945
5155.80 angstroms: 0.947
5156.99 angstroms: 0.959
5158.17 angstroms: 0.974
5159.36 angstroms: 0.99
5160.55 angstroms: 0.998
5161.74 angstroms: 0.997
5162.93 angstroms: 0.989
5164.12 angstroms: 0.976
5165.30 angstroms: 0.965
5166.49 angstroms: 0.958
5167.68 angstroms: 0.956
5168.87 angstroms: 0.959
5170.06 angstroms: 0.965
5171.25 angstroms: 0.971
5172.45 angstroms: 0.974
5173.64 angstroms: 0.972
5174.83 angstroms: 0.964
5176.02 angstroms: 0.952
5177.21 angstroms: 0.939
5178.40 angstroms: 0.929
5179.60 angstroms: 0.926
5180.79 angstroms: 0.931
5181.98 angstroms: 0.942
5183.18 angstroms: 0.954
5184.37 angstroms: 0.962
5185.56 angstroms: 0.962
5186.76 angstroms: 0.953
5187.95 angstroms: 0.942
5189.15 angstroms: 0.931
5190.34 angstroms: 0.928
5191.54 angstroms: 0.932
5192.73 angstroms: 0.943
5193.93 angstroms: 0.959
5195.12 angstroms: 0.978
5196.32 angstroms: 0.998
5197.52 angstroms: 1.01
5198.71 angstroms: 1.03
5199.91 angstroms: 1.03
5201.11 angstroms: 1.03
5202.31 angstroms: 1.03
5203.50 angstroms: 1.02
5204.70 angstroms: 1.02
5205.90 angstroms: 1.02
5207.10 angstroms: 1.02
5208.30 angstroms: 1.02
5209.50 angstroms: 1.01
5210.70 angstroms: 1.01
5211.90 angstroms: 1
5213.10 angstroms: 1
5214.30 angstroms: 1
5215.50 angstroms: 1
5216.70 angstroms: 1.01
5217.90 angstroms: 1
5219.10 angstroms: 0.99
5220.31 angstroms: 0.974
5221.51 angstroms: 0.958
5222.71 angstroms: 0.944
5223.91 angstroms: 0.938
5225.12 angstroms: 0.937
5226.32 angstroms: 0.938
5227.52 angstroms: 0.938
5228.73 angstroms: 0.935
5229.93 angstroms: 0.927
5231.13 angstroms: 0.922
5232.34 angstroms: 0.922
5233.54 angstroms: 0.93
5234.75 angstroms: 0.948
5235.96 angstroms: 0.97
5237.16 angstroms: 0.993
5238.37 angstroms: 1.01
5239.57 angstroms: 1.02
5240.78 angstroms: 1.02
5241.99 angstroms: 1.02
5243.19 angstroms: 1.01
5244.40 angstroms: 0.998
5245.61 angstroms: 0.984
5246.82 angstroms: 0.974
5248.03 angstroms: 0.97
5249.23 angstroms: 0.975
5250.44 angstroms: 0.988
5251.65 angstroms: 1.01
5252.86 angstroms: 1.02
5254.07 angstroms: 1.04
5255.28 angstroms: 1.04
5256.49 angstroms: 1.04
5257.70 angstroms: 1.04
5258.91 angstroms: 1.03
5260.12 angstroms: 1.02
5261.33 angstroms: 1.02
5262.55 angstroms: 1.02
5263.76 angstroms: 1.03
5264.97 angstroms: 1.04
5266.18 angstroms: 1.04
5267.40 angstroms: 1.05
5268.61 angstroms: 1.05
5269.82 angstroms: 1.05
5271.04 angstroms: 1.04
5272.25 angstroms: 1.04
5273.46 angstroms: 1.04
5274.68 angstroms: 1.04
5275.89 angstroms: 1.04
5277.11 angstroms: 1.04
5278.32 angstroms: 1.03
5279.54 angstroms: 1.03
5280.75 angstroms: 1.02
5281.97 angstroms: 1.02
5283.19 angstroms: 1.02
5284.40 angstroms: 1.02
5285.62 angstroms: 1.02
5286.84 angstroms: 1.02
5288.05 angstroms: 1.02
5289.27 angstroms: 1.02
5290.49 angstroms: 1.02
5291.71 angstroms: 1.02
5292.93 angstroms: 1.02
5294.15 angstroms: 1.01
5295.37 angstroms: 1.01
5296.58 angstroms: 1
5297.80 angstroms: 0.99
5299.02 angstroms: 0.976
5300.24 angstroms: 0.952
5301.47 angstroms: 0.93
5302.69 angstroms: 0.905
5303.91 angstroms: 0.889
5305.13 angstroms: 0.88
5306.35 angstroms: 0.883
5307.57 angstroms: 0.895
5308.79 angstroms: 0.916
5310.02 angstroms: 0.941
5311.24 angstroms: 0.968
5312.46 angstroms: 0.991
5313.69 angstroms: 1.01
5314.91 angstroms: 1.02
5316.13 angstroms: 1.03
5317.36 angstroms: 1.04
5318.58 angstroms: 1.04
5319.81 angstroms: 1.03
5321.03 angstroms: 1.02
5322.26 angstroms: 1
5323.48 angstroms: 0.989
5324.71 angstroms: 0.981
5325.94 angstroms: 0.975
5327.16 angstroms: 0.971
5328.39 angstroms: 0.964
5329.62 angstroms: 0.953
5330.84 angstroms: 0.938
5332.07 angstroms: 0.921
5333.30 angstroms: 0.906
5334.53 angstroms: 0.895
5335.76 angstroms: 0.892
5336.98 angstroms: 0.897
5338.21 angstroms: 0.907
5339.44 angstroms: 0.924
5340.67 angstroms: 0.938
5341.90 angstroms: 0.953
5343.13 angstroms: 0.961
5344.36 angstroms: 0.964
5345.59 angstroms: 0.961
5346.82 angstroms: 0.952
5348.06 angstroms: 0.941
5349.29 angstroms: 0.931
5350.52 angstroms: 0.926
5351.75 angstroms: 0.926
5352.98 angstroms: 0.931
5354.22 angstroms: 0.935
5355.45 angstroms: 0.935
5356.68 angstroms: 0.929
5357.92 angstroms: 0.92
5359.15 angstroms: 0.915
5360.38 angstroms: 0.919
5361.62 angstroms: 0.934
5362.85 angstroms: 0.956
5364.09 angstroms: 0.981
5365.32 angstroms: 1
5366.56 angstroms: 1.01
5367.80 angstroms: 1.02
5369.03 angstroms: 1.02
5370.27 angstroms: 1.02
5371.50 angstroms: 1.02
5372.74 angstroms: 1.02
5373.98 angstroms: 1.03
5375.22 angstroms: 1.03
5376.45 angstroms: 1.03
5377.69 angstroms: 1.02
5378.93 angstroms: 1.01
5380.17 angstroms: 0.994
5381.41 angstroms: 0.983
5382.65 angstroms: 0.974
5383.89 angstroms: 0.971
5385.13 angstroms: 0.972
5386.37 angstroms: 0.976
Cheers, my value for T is -0.13 mag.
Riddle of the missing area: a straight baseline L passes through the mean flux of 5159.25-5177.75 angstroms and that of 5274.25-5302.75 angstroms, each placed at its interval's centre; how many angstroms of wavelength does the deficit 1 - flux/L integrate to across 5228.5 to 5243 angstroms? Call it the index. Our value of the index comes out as 0.32 angstroms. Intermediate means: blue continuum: 0.97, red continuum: 1.01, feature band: 0.971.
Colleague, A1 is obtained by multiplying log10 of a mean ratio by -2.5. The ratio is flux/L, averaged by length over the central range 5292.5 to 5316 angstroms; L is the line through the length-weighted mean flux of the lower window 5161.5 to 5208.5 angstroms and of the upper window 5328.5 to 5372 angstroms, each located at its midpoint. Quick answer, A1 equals 0.00 mag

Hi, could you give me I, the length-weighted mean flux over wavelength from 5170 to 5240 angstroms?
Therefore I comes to 0.972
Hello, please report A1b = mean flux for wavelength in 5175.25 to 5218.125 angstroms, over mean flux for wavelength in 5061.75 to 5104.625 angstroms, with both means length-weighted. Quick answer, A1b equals 1.09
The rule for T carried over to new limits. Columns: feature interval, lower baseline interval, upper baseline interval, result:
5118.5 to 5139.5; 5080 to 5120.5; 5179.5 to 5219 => -0.031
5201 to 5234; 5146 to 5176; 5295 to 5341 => -0.006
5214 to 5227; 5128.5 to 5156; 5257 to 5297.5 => 0.058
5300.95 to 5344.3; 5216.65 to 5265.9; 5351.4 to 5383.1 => 0.033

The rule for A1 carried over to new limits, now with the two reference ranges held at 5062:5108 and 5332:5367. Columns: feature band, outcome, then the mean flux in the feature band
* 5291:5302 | -0.068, 0.99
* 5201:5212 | -0.112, 1.02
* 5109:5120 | -0.070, 0.968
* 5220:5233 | -0.021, 0.939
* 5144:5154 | -0.134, 1.03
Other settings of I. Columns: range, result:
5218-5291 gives 1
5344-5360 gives 0.935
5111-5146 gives 0.981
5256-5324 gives 1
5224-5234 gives 0.932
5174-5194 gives 0.944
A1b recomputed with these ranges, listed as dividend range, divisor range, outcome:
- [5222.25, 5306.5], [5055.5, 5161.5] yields 1.05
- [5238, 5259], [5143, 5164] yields 1.01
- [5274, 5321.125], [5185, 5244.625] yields 1.01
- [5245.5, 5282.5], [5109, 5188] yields 1.05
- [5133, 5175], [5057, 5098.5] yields 1.12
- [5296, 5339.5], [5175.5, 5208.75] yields 0.98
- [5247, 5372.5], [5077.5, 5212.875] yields 1.02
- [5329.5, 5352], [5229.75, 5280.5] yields 0.92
